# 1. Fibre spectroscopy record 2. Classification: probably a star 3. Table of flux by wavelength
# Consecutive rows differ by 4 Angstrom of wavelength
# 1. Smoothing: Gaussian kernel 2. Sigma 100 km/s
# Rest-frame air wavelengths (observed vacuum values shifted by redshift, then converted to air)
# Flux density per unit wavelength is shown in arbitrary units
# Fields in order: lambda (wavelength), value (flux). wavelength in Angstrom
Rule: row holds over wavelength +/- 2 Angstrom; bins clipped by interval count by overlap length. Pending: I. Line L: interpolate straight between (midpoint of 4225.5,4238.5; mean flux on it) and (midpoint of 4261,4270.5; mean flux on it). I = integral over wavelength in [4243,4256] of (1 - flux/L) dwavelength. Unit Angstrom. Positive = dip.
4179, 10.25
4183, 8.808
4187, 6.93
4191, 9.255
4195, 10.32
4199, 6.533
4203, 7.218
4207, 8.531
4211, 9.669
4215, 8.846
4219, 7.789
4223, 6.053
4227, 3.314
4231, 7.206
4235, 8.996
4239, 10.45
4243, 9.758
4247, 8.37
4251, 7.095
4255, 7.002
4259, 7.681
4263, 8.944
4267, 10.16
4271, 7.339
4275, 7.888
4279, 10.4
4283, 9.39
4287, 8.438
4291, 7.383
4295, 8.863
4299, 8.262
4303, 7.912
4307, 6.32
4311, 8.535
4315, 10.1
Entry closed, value 0.4 Angstrom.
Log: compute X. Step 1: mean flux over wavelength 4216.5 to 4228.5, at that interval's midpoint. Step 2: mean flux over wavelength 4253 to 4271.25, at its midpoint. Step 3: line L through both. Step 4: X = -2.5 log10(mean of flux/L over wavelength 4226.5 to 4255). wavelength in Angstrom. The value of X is -0.15 mag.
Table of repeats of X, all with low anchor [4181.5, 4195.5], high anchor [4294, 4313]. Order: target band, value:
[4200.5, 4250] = 0.06 mag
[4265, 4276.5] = -0.04 mag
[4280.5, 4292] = -0.07 mag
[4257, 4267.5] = -0.07 mag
